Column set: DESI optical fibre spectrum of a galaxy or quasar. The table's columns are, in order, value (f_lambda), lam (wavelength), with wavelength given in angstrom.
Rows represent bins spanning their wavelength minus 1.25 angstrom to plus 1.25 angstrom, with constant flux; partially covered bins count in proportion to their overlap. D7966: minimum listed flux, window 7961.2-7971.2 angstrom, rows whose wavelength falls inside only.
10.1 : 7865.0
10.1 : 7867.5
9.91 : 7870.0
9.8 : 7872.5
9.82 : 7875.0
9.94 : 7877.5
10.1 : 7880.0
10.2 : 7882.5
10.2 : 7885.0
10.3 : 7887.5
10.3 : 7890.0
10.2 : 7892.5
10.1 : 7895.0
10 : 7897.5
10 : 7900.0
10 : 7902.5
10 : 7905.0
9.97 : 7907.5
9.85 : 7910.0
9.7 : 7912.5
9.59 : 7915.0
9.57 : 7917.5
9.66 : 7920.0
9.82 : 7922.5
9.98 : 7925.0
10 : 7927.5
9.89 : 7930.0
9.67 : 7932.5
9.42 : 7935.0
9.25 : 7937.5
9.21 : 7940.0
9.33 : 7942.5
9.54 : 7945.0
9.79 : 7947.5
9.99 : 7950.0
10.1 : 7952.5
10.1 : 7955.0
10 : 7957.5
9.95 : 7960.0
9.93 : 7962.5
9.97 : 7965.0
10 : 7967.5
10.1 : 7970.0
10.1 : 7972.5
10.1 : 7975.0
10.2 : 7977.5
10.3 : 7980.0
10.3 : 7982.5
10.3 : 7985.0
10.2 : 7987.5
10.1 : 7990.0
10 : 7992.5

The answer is 9.93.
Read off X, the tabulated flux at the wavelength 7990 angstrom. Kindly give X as 10.1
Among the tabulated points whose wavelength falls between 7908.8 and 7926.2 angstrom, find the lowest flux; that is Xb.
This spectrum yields 9.57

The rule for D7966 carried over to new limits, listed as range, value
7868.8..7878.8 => 9.8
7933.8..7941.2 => 9.21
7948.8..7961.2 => 9.95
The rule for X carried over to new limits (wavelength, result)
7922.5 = 9.82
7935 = 9.42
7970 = 10.1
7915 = 9.59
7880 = 10.1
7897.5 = 10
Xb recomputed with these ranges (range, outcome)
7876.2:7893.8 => 9.94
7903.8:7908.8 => 9.97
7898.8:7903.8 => 10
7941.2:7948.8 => 9.33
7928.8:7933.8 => 9.67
